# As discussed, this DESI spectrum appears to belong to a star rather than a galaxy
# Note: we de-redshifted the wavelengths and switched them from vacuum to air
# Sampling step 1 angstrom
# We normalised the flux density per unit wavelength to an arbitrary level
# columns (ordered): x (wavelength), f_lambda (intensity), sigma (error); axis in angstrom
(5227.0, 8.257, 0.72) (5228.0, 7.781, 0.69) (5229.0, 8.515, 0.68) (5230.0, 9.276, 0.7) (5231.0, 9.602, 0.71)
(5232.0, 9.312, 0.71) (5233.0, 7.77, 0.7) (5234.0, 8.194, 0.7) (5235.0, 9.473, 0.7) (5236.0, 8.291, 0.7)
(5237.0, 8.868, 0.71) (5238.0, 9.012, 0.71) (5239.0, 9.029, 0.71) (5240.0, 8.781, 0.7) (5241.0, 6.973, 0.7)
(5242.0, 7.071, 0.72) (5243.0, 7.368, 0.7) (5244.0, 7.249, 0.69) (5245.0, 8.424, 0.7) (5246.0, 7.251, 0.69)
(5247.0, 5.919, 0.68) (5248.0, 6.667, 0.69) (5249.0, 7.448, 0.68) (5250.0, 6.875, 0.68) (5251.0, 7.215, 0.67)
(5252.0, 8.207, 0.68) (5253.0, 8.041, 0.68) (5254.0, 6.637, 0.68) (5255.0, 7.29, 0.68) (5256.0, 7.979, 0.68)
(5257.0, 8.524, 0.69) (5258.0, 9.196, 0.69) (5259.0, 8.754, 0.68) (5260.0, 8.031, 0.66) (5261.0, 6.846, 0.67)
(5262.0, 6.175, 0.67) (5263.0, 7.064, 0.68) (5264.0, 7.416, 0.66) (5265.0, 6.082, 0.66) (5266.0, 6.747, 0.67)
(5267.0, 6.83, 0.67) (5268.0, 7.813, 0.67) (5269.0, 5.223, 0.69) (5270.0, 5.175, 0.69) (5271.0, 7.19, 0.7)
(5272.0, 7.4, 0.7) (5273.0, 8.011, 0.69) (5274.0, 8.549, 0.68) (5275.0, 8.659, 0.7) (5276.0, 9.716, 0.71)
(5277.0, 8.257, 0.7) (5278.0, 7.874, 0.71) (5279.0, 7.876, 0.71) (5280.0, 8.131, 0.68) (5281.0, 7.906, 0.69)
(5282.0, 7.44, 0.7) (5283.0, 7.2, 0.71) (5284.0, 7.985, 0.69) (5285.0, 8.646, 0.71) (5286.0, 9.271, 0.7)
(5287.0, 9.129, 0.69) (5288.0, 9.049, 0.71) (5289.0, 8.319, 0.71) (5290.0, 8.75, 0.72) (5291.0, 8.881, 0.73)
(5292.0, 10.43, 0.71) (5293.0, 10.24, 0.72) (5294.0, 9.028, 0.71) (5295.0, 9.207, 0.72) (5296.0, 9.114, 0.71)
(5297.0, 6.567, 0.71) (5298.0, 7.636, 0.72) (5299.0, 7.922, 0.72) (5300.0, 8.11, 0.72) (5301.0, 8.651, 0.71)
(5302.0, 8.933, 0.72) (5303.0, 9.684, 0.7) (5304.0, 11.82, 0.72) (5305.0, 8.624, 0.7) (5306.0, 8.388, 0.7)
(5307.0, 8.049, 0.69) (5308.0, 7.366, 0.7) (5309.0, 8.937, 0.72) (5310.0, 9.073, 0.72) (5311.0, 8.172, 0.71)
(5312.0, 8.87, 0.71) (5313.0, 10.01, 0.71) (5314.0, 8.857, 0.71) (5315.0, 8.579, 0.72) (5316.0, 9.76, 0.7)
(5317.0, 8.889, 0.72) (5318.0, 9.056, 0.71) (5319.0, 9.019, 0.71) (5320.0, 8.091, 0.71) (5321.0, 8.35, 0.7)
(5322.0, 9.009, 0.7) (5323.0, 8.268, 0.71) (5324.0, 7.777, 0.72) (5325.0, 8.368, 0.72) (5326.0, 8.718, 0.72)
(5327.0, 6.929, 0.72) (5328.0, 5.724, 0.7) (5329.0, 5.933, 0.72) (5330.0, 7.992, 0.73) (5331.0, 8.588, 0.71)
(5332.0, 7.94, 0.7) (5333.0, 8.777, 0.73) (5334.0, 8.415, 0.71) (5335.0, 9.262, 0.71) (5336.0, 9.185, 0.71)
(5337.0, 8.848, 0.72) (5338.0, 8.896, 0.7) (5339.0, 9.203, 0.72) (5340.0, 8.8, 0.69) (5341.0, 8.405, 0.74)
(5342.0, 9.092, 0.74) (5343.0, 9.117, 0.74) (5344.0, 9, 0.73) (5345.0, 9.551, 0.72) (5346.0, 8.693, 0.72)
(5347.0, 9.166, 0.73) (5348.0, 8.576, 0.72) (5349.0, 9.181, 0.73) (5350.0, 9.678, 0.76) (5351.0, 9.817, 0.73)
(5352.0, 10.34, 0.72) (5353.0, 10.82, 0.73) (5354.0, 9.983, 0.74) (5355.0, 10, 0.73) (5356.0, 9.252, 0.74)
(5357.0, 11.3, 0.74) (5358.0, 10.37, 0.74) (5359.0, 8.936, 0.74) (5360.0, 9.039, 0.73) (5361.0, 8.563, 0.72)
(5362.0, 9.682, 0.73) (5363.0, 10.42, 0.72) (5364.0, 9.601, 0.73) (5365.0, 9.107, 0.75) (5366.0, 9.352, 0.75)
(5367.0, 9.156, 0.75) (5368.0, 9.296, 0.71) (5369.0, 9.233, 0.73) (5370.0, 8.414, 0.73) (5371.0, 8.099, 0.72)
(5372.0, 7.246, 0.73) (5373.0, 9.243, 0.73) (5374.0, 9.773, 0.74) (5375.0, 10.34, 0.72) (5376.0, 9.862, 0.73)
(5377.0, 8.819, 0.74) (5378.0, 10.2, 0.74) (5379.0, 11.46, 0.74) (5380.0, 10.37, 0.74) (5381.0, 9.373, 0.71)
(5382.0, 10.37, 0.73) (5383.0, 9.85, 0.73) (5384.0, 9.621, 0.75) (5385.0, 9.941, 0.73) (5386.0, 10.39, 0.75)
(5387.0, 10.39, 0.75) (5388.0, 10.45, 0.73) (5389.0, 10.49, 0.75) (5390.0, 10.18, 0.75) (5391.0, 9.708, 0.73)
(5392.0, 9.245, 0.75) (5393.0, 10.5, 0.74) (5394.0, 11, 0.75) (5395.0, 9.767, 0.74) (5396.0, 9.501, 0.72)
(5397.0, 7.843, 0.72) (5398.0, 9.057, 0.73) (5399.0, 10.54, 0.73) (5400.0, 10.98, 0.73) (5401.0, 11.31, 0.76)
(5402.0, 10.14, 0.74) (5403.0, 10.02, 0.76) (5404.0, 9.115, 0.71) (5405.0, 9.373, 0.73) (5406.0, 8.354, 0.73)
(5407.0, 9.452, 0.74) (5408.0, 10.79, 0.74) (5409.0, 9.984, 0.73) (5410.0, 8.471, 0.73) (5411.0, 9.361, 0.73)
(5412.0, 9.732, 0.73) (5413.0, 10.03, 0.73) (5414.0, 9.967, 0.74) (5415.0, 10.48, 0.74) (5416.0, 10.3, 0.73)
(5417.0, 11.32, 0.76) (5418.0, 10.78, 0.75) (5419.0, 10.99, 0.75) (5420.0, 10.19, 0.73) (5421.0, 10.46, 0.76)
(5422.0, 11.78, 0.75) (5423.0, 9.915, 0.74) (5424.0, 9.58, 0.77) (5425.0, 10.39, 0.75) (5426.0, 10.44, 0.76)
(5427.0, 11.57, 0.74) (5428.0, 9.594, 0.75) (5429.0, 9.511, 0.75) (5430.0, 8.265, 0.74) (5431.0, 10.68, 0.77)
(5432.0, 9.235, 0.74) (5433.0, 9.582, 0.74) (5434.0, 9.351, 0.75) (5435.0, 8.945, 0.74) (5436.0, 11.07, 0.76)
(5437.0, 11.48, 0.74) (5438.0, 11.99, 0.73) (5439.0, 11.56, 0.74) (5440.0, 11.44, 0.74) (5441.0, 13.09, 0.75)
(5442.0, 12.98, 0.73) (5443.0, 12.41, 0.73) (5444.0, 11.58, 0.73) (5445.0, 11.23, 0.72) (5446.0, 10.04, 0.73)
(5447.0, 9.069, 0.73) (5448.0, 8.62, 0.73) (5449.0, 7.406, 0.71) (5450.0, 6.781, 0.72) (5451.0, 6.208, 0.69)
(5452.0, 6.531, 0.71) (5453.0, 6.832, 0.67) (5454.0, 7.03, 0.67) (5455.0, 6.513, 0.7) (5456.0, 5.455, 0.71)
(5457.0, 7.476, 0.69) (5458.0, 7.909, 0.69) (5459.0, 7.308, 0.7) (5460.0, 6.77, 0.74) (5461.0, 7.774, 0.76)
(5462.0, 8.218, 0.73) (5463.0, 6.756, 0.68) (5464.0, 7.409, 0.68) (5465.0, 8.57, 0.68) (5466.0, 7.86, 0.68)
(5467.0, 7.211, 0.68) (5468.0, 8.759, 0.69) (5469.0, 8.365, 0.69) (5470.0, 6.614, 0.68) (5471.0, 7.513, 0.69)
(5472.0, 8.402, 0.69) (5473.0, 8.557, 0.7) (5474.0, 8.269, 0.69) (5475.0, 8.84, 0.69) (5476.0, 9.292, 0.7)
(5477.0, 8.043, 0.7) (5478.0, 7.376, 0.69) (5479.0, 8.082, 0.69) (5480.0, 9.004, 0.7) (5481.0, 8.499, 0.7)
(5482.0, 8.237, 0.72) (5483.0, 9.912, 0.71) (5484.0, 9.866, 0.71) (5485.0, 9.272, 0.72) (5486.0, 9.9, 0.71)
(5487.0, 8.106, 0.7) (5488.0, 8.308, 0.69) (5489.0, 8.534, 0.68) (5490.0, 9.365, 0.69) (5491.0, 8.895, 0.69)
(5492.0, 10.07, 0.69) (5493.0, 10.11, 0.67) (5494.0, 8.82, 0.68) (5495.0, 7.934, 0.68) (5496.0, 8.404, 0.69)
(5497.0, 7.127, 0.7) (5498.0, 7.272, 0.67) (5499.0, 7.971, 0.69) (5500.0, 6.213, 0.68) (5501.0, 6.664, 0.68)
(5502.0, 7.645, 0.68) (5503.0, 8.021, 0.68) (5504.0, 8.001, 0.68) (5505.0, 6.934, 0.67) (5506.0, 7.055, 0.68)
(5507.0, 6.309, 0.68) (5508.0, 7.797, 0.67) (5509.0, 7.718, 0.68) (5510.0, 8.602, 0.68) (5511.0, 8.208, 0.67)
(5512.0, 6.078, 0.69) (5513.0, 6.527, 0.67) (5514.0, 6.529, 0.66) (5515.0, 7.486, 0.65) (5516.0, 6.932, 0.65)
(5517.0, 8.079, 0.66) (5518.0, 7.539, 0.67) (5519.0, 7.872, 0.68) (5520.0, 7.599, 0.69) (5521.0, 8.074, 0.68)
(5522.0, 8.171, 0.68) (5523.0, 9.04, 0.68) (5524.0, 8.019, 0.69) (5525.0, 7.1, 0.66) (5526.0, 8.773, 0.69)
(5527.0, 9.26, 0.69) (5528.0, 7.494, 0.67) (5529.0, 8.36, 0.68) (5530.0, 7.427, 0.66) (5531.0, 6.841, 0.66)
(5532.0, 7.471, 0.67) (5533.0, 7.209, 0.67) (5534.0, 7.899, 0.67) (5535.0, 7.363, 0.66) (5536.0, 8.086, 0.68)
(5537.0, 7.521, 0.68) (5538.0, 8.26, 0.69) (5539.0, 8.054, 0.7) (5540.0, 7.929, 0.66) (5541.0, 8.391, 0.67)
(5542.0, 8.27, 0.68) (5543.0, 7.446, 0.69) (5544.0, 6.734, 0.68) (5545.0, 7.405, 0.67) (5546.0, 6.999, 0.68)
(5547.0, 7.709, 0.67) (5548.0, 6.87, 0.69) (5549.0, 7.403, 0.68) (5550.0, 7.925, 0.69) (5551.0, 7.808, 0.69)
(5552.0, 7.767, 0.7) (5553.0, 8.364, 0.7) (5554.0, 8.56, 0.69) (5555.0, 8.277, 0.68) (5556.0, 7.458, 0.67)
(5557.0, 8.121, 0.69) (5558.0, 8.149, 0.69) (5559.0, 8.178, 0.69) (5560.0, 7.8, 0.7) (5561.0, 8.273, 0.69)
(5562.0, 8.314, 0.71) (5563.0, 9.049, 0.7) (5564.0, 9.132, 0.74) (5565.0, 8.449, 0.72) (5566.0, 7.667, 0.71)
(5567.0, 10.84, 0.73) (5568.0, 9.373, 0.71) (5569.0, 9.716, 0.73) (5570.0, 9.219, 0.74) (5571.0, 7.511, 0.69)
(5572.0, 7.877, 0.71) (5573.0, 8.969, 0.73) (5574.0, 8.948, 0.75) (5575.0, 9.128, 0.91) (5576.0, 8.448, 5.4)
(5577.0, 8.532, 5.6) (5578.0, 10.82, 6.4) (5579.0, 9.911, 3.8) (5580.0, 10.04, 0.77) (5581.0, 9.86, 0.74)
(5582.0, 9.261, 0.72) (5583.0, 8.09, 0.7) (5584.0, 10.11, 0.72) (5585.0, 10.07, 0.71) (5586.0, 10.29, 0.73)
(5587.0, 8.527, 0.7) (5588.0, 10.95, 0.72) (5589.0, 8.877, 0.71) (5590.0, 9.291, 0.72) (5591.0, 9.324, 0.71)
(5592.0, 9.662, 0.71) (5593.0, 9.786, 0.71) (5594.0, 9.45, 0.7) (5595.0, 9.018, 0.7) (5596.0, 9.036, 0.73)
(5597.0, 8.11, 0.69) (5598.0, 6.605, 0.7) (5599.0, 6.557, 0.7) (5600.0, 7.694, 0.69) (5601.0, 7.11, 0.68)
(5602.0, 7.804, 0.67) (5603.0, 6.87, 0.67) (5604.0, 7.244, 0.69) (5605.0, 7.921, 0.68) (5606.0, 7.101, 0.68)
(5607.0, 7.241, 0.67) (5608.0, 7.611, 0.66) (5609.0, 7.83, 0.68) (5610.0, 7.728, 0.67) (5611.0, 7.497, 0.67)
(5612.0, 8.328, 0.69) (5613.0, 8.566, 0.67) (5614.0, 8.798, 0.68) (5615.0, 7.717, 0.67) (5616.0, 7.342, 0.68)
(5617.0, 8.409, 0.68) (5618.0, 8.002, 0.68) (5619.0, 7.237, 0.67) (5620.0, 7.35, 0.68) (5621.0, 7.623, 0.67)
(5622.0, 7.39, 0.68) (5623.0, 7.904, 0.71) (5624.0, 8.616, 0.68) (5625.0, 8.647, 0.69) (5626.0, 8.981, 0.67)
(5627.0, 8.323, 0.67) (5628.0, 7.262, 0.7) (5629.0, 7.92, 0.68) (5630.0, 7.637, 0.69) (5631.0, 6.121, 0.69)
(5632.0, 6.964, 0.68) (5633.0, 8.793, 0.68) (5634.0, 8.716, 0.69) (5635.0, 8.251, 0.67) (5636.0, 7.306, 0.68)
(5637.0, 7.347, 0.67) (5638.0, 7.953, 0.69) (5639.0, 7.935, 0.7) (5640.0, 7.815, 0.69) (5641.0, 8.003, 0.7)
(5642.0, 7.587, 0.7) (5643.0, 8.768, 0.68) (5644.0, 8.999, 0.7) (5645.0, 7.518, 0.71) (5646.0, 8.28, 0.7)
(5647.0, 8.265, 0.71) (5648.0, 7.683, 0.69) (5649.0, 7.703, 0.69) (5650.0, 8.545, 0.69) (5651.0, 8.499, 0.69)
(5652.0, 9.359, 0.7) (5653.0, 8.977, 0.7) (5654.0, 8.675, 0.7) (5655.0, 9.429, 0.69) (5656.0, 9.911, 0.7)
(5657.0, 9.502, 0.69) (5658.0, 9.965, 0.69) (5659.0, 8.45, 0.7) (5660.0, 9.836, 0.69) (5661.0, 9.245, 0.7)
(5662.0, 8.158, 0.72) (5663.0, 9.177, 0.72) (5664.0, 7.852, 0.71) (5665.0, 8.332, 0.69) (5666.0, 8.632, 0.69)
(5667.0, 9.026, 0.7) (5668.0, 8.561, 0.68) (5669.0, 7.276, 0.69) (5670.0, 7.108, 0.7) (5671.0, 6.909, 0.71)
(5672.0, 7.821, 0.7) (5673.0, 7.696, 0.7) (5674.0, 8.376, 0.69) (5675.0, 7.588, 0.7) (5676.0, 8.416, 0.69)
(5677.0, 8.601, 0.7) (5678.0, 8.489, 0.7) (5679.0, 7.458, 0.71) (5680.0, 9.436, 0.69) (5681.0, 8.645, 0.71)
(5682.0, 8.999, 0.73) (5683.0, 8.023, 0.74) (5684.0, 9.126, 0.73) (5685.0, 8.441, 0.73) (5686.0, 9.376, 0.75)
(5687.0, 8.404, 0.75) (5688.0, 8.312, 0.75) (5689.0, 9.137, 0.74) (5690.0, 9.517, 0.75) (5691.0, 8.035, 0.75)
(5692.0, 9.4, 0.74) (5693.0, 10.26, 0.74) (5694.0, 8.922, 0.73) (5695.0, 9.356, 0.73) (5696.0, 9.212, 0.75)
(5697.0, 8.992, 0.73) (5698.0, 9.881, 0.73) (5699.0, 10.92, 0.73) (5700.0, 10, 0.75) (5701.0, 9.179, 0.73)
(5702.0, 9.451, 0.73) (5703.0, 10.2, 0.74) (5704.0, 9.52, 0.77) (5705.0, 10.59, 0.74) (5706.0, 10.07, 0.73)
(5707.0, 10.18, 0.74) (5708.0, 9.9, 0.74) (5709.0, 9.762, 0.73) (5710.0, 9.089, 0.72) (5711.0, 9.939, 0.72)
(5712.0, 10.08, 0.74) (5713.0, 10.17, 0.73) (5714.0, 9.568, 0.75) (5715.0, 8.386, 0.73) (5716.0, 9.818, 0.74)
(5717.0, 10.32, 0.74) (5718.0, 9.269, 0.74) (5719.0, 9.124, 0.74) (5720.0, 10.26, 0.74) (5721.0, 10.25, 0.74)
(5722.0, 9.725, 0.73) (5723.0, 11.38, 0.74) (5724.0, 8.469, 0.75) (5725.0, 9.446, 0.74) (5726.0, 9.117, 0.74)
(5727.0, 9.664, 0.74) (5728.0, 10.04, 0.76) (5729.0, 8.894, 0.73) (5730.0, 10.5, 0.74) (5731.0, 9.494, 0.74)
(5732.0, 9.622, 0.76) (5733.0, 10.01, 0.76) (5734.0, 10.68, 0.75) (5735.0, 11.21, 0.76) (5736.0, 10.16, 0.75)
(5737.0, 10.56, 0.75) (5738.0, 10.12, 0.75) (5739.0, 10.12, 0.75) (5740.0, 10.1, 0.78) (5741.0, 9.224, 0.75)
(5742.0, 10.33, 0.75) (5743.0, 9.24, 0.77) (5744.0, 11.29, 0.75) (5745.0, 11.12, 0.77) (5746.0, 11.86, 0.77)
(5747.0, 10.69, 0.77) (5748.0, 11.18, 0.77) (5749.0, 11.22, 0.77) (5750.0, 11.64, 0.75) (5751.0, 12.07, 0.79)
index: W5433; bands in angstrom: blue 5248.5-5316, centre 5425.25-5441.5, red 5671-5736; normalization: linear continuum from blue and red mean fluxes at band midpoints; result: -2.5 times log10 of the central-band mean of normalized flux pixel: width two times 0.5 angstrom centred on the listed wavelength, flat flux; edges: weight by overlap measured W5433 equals -0.22 mag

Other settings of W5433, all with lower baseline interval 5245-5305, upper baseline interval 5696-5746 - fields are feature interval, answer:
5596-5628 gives 0.21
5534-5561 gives 0.17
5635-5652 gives 0.19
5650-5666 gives 0.08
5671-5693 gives 0.14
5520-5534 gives 0.15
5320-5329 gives 0.06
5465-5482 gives 0.09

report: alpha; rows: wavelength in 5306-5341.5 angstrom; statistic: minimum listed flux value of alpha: 5.724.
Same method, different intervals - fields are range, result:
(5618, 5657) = 6.121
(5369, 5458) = 5.455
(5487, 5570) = 6.078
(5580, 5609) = 6.557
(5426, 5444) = 8.265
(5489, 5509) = 6.213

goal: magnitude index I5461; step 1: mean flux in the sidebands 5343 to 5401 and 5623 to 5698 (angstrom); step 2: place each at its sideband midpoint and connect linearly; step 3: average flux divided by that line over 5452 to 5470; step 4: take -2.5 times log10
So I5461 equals 0.25 mag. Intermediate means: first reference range 9.68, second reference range 8.45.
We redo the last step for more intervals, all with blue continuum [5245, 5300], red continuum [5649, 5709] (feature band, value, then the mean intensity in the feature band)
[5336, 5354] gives -0.153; 9.26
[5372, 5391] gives -0.220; 9.98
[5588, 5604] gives 0.041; 8.39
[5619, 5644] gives 0.119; 7.89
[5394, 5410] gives -0.188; 9.75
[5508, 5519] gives 0.148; 7.41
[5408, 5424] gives -0.237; 10.2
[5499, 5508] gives 0.177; 7.19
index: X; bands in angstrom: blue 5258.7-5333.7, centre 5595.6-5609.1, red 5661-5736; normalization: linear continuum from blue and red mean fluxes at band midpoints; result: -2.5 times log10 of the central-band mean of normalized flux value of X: 0.20 mag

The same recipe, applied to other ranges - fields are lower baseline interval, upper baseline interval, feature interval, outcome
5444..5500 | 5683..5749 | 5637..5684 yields 0.12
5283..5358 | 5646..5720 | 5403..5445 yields -0.17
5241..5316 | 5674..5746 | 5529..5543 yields 0.16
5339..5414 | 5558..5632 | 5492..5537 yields 0.15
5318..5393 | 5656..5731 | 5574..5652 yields 0.11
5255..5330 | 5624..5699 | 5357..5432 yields -0.19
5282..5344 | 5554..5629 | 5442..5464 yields 0.06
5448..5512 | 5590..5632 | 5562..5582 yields -0.15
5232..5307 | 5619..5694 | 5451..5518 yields 0.05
